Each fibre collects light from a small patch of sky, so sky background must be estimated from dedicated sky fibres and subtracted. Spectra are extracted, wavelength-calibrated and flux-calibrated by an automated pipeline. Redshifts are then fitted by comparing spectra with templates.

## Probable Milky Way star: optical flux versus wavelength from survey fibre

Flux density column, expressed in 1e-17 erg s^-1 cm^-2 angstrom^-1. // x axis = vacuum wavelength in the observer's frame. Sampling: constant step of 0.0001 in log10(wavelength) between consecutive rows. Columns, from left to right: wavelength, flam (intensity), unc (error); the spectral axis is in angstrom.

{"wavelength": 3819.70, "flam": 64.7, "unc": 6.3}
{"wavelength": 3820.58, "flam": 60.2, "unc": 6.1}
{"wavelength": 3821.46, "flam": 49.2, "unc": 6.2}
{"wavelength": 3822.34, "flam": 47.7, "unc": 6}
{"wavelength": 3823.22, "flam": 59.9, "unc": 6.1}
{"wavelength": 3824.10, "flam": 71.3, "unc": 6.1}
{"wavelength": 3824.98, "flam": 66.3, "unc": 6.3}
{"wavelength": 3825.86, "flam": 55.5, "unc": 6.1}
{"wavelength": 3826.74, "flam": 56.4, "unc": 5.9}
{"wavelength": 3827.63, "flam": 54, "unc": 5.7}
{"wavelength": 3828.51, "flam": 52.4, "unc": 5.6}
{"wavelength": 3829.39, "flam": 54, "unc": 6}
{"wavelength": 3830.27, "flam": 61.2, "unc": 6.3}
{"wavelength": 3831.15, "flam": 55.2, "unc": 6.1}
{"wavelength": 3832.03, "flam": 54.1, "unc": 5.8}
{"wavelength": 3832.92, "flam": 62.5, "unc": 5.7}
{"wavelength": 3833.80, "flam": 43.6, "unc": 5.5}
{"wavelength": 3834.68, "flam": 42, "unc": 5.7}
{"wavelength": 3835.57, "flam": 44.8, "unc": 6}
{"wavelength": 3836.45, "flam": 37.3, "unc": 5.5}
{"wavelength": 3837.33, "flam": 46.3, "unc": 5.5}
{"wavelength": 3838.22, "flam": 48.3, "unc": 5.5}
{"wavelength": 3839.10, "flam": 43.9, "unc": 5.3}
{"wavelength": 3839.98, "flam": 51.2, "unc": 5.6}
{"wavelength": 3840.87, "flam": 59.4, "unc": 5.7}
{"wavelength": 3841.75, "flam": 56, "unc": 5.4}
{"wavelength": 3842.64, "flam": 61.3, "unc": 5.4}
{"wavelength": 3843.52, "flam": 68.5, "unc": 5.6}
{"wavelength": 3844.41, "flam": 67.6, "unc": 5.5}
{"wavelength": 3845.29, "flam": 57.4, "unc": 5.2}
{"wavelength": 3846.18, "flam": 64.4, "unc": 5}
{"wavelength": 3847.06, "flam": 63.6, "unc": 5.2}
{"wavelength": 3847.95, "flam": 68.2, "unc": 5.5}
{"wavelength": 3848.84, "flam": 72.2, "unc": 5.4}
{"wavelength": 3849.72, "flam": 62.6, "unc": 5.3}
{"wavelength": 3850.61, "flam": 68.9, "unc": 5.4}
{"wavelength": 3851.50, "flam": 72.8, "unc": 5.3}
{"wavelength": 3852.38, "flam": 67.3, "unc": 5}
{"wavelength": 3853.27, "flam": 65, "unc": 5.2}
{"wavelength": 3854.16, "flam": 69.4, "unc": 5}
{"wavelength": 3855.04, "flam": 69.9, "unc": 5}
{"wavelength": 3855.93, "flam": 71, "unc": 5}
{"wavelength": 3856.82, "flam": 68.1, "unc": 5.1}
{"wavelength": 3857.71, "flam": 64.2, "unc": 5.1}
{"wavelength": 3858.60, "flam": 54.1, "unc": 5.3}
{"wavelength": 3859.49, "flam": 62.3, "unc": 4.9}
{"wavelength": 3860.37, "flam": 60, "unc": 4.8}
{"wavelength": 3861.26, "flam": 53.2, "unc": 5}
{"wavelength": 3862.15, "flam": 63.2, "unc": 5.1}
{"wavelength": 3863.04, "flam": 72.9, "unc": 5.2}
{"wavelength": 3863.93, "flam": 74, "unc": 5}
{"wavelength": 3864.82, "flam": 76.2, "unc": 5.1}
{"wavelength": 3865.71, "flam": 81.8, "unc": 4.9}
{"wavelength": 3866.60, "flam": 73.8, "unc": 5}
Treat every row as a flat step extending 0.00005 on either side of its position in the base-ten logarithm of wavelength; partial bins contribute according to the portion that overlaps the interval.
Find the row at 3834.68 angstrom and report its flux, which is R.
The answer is 42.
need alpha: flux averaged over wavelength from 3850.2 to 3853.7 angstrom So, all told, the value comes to 68.5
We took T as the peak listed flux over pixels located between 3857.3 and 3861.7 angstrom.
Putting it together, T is 64.2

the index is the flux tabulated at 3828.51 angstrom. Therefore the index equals 52.4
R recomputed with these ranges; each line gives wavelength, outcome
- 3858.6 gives 54.1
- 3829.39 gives 54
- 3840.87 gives 59.4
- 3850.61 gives 68.9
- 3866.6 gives 73.8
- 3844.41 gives 67.6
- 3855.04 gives 69.9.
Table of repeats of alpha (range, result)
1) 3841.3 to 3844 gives 62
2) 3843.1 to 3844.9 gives 67.7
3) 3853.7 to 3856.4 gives 70.1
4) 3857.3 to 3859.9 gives 60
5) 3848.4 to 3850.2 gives 67.5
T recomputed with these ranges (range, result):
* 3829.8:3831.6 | 61.2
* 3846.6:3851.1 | 72.2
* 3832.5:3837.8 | 62.5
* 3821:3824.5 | 71.3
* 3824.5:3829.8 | 66.3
